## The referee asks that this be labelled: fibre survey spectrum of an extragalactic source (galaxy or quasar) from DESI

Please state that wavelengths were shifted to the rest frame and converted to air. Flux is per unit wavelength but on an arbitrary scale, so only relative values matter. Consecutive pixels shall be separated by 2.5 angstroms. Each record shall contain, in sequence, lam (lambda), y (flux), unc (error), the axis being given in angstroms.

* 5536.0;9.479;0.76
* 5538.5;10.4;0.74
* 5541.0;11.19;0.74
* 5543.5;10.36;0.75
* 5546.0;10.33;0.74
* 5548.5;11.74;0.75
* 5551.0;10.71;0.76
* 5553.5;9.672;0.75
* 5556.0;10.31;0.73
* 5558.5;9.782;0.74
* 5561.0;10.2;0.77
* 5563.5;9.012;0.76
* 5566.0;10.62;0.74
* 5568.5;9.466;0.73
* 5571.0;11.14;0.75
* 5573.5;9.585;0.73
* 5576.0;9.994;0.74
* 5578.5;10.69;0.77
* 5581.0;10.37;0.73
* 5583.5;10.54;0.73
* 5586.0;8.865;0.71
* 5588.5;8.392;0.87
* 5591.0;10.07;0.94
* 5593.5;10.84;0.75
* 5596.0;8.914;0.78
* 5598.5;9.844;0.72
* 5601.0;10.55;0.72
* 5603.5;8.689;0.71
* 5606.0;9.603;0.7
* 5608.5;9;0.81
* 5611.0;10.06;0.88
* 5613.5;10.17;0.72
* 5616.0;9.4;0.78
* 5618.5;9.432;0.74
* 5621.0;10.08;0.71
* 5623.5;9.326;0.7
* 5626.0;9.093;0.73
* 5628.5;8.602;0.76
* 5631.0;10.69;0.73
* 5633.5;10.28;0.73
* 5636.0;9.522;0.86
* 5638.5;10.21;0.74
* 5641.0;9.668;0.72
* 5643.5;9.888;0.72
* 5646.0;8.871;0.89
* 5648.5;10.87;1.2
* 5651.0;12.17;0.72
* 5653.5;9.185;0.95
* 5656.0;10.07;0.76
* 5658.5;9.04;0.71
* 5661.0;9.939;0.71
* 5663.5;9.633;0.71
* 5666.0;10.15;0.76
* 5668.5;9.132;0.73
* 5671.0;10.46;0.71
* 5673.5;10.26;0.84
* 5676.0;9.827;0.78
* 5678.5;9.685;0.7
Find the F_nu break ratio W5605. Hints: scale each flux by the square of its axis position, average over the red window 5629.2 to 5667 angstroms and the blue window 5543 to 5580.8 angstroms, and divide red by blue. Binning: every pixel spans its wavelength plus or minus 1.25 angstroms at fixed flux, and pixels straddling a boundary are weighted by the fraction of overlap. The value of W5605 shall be 1.01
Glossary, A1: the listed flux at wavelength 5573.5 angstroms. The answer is 9.585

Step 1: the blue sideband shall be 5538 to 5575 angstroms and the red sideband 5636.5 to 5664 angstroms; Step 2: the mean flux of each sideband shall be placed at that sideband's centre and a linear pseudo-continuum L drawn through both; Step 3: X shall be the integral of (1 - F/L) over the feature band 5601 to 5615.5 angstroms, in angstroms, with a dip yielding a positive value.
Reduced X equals 0.7 angstroms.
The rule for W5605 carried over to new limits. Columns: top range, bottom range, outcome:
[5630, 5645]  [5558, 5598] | 1.03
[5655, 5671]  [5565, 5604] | 1.01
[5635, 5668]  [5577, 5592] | 1.04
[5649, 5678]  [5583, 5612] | 1.07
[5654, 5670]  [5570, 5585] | 0.96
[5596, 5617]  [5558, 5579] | 0.97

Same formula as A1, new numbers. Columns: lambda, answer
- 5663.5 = 9.633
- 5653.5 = 9.185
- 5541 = 11.19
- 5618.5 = 9.432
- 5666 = 10.15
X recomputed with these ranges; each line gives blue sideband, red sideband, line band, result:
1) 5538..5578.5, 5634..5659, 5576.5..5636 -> 2.41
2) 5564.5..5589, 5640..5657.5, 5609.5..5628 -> 0.84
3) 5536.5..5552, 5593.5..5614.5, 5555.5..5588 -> 0.76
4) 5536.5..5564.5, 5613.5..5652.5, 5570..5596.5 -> 0.49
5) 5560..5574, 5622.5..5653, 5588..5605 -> 0.53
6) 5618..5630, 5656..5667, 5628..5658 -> -1.53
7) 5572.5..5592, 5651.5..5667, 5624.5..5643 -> 0.13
